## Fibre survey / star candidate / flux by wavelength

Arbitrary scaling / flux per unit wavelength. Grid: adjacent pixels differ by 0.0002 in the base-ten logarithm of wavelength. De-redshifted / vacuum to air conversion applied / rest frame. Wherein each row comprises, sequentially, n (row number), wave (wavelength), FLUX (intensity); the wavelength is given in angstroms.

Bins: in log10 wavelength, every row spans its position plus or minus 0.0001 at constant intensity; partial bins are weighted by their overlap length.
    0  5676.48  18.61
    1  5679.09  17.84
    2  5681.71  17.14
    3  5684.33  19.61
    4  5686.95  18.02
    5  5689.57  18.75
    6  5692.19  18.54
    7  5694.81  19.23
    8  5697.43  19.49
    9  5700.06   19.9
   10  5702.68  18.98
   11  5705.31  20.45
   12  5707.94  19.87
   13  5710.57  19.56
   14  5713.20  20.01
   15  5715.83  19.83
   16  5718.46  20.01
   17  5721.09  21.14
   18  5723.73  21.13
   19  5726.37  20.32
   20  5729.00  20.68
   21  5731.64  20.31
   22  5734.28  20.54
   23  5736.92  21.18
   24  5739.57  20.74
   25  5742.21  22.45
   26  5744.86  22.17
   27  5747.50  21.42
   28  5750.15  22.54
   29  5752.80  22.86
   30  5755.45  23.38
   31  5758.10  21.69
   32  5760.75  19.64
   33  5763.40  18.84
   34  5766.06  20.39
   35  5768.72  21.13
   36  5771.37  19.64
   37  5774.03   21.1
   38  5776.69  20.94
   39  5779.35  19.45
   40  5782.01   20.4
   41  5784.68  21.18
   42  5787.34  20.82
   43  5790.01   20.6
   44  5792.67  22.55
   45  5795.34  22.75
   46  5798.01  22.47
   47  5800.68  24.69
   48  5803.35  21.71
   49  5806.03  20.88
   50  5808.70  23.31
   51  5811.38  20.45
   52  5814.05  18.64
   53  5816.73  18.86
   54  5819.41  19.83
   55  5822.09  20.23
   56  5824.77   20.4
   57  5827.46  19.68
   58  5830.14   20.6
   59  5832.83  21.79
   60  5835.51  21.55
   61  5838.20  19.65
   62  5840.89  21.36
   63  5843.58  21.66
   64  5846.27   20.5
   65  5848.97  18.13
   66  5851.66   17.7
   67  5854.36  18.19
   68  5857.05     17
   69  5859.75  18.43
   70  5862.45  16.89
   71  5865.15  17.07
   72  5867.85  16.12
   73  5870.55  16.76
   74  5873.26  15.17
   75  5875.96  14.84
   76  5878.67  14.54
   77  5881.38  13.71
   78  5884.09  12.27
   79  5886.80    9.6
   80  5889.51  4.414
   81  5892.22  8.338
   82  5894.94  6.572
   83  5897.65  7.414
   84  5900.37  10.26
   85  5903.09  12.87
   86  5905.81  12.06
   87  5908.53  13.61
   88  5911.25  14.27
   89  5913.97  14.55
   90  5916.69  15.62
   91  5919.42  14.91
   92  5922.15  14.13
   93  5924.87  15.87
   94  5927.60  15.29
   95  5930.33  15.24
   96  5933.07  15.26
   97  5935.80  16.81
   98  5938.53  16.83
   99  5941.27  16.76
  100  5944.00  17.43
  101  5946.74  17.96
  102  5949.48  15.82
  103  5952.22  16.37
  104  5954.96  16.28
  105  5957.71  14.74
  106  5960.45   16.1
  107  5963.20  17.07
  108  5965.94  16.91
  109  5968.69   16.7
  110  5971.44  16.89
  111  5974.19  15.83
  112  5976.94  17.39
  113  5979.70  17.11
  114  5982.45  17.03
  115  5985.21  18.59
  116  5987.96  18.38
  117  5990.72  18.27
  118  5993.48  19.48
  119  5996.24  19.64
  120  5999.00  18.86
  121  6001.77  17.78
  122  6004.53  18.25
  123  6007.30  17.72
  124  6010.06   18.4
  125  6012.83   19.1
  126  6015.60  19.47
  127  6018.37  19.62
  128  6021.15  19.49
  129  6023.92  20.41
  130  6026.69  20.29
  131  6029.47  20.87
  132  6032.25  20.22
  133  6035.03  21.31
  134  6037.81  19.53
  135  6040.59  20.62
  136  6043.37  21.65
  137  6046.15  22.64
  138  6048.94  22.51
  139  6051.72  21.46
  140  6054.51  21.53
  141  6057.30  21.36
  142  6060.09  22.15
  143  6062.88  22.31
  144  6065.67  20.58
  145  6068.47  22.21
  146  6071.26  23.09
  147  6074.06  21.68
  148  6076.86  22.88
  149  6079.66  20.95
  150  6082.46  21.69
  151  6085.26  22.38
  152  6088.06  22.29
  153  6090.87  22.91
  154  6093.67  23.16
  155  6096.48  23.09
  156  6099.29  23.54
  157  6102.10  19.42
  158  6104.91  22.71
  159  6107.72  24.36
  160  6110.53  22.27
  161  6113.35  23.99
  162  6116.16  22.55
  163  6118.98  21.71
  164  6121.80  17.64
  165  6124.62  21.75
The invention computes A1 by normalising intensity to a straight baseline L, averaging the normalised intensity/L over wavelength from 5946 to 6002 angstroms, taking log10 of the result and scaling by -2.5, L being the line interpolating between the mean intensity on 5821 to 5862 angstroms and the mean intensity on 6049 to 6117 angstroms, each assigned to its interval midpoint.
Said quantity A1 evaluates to 0.22 mag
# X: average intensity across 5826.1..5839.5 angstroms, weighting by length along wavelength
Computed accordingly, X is 20.7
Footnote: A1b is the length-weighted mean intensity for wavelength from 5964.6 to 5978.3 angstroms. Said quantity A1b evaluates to 16.7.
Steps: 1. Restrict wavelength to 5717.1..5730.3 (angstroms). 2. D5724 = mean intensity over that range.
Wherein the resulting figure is 20.7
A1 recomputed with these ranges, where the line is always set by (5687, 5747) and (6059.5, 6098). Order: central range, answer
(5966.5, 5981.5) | 0.28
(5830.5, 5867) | 0.09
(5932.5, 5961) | 0.29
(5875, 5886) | 0.48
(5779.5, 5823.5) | -0.02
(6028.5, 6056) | 0.04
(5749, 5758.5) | -0.12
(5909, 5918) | 0.40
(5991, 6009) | 0.17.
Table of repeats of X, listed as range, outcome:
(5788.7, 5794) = 21.6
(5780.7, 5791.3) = 20.7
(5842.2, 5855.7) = 19.2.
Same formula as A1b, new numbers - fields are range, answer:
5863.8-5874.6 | 16.3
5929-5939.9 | 16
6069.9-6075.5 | 22.4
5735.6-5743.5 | 21.4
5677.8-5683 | 17.5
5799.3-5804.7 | 23.2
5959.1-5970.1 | 16.7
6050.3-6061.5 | 21.6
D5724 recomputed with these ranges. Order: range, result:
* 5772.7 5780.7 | 20.5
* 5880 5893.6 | 9.67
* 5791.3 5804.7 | 22.8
